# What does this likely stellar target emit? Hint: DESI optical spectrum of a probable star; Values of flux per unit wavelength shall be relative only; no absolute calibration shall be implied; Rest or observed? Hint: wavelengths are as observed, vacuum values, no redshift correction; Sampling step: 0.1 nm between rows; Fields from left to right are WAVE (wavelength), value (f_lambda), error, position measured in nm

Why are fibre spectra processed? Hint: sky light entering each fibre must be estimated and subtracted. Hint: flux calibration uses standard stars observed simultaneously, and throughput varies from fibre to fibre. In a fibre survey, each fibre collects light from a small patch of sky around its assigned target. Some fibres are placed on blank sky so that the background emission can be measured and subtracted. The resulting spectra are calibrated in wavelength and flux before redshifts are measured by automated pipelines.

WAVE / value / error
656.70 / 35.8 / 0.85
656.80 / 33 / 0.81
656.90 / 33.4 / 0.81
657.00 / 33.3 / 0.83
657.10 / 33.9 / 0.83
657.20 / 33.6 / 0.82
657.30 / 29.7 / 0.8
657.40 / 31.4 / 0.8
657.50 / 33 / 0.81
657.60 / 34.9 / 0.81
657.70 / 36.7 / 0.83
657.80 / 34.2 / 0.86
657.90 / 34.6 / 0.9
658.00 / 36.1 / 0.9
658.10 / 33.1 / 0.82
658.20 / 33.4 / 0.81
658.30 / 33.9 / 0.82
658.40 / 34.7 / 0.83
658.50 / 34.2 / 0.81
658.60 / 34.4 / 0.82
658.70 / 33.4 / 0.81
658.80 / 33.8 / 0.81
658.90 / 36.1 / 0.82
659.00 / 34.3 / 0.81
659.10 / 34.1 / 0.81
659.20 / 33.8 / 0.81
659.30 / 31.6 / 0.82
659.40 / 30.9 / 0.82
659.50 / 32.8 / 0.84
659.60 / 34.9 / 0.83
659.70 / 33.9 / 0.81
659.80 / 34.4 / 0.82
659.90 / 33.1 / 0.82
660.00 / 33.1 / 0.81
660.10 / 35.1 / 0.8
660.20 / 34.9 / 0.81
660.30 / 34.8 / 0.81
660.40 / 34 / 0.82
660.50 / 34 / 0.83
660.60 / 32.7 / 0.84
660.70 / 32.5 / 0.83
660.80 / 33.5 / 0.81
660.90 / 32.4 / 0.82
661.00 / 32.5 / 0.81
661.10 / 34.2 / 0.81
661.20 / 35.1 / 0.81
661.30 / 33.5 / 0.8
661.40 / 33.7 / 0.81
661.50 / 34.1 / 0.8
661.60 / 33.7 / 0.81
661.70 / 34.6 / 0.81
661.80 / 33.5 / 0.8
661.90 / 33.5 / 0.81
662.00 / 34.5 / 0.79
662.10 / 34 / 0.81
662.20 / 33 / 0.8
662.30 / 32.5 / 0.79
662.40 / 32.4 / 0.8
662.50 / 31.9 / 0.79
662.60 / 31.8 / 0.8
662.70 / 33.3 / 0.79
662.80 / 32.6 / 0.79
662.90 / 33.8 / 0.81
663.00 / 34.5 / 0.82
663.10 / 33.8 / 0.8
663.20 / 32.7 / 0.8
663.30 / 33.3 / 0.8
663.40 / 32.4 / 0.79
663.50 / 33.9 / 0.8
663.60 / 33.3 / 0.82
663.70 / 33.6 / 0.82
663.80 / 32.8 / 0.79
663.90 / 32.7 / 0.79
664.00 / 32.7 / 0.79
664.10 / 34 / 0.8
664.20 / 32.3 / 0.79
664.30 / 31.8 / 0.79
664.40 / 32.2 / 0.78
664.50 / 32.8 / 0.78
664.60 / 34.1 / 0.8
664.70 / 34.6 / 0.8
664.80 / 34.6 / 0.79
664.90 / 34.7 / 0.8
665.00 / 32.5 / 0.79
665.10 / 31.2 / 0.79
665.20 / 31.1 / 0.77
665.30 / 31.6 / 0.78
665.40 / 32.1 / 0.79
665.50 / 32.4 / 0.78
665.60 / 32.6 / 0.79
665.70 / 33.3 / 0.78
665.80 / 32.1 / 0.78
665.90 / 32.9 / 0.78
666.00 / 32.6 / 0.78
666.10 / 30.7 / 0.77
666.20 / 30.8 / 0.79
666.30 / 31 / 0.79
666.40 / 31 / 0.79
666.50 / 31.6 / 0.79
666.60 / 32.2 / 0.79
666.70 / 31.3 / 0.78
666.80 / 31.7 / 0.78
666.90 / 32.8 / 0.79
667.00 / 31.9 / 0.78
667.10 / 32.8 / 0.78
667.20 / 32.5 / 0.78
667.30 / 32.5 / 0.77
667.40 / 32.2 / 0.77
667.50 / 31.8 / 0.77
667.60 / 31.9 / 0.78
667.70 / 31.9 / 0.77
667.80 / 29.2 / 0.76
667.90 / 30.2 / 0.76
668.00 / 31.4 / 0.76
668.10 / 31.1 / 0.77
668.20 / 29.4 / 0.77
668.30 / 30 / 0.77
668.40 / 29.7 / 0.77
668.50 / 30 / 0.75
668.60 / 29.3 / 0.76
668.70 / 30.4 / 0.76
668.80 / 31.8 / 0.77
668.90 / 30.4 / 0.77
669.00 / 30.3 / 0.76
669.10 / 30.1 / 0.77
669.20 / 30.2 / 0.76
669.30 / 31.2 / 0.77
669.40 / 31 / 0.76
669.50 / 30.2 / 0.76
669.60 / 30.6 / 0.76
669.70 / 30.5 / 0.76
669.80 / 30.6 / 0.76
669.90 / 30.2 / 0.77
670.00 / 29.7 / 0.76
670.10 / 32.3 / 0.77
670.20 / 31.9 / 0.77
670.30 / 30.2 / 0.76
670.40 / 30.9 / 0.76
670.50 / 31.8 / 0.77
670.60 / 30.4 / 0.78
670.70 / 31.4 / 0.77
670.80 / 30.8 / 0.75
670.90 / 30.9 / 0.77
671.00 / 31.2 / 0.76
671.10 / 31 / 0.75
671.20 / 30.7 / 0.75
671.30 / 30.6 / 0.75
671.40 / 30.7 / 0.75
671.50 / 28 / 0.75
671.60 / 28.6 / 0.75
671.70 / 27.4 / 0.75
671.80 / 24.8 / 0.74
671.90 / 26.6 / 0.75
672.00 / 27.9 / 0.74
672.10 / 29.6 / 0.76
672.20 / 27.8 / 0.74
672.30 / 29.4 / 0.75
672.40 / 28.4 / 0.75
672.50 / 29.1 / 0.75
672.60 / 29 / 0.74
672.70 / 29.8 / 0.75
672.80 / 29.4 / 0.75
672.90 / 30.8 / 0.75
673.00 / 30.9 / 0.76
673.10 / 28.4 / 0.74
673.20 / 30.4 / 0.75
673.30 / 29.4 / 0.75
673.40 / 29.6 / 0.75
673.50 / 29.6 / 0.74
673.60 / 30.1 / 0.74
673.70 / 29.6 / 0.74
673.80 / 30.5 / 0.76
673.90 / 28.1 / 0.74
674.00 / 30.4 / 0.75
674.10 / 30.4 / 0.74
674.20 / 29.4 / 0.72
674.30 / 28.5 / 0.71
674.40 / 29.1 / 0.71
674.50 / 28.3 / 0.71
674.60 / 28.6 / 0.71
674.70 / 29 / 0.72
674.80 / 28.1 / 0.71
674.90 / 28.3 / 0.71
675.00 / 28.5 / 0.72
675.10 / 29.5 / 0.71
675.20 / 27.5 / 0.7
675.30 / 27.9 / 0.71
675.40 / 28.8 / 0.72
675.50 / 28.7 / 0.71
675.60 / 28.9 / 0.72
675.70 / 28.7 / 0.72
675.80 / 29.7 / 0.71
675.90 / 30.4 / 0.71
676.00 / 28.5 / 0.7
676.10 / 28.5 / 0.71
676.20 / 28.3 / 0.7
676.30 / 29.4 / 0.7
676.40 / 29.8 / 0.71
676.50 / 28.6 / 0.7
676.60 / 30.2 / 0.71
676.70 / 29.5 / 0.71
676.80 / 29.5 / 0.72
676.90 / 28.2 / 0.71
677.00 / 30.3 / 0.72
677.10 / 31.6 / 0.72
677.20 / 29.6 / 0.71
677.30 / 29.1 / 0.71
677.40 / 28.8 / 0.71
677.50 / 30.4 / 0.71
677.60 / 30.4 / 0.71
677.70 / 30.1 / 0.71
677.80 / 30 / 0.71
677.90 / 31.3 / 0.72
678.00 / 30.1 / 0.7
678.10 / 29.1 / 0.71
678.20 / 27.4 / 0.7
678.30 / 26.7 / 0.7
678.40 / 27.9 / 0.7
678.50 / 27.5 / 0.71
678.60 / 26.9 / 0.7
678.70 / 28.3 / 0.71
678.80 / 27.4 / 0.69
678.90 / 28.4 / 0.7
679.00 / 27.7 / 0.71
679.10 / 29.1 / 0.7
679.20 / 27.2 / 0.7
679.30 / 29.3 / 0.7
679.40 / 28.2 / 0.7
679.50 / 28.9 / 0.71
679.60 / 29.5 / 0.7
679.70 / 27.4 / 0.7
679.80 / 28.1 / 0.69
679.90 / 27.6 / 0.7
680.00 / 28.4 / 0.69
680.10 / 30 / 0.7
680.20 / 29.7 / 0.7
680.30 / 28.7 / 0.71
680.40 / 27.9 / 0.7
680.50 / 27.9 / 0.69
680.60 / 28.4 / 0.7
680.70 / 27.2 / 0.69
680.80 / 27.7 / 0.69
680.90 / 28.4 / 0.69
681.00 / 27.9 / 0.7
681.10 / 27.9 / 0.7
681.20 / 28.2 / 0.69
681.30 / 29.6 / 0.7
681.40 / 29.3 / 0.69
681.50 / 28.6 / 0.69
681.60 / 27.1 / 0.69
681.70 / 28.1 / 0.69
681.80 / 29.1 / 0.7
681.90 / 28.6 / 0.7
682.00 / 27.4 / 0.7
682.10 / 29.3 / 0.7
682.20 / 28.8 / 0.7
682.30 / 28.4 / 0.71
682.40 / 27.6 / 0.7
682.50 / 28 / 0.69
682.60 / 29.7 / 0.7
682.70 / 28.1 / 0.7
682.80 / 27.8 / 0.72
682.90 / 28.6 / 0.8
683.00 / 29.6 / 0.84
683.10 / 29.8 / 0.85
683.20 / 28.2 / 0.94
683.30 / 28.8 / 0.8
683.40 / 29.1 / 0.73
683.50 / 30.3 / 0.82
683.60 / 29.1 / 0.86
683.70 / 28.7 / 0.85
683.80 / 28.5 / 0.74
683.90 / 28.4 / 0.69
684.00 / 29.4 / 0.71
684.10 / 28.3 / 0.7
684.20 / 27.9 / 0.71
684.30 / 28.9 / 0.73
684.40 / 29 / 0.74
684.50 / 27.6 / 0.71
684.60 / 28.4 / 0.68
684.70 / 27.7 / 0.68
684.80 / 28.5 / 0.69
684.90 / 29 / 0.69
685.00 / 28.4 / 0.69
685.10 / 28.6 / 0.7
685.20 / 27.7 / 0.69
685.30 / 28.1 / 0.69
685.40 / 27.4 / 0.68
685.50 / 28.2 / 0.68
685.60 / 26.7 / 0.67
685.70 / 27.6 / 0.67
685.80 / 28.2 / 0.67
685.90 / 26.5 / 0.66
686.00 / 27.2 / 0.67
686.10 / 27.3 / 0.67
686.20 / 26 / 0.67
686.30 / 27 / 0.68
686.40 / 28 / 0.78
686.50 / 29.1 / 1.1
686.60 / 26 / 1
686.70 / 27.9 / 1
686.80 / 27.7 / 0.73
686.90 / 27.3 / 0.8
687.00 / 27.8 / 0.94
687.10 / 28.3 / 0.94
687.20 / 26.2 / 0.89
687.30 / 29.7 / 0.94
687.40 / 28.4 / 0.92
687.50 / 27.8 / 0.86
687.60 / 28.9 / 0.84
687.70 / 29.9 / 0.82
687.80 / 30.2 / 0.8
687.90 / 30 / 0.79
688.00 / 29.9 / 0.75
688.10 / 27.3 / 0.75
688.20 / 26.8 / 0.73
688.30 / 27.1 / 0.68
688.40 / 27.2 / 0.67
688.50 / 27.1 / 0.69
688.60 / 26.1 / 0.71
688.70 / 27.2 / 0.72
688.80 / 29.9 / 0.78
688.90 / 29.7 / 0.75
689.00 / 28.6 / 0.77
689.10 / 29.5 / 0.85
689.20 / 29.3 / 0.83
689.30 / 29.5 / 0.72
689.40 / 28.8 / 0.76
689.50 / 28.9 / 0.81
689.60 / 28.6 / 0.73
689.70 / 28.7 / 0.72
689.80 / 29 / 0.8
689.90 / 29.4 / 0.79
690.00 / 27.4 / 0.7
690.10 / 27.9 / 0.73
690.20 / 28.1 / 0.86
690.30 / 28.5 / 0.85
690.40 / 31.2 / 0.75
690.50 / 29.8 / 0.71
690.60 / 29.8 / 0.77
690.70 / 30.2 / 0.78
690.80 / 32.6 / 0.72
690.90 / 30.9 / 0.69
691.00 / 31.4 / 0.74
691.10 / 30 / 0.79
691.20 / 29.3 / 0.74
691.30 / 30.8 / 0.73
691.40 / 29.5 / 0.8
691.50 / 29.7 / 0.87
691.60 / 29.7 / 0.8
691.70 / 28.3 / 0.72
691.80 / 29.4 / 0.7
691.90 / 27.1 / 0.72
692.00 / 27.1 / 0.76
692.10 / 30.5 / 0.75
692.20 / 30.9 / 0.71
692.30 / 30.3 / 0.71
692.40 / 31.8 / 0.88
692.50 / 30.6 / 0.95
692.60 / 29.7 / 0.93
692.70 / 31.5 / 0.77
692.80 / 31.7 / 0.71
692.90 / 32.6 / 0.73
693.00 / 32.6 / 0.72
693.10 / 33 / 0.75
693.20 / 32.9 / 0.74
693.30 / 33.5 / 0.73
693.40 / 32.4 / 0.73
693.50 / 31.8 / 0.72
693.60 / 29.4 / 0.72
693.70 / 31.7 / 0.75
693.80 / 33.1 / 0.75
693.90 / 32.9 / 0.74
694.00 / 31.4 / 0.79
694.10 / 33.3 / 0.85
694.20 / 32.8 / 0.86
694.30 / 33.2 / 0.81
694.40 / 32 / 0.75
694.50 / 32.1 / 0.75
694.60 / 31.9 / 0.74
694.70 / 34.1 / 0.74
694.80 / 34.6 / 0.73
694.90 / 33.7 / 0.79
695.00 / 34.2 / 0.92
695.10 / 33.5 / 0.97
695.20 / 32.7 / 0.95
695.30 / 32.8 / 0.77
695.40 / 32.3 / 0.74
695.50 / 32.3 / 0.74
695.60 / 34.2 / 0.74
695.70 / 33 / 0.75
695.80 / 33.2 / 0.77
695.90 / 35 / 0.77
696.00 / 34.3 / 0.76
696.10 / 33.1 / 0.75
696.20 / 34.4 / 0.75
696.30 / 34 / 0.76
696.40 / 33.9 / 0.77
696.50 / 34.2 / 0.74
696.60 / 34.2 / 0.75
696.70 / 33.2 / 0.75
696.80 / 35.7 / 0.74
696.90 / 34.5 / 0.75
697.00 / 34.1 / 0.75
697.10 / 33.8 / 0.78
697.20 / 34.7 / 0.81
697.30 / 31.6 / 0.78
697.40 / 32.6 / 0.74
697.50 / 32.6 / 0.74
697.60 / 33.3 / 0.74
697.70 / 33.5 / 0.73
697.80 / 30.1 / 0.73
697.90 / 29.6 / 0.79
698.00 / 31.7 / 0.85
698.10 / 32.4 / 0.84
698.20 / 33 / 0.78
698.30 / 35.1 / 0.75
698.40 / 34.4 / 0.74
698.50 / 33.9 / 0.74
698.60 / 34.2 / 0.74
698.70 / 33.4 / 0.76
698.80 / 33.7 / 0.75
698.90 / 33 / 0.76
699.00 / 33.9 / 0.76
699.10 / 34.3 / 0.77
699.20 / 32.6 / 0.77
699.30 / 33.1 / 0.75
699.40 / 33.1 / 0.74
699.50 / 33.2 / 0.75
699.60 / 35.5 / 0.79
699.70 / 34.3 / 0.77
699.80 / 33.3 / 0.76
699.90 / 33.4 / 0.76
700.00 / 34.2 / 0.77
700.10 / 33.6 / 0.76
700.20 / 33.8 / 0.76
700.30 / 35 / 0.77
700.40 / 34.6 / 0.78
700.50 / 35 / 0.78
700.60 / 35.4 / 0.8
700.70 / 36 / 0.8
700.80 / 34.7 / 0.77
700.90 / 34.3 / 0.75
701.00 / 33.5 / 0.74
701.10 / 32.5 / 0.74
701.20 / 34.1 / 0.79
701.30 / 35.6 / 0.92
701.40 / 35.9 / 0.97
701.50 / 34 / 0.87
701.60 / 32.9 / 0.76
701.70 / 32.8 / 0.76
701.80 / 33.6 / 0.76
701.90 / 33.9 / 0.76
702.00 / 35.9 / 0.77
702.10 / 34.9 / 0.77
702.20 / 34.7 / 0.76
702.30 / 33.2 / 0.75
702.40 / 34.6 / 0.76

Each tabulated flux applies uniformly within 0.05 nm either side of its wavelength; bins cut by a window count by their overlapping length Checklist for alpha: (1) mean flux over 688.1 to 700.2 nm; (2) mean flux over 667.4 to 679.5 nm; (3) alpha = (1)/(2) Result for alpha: 1.07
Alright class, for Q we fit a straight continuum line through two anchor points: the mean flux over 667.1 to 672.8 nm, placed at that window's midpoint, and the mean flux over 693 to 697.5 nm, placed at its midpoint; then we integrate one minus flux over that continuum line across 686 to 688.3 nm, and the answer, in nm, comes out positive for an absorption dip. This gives 0.30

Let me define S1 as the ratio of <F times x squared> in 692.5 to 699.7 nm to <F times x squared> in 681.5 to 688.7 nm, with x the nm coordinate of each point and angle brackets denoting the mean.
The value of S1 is 1.21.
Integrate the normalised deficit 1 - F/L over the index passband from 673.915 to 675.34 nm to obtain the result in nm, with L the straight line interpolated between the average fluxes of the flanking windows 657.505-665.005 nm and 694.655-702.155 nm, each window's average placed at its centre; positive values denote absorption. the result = 0.206 nm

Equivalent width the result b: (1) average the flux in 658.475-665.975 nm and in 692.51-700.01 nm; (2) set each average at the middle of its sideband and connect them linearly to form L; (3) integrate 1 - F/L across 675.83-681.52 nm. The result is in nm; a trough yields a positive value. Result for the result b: 0.76 nm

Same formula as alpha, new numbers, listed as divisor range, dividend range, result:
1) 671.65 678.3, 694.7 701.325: 1.16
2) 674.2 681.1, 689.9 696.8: 1.10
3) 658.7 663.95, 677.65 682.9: 0.85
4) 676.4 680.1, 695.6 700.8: 1.17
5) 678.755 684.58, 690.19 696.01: 1.11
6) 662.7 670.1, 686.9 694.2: 0.93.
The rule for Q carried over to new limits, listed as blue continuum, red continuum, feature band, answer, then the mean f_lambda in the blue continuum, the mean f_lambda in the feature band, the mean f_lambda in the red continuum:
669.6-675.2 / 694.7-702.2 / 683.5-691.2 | 0.84 nm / 29.6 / 28.5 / 33.7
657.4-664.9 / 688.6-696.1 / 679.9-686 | 0.65 nm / 33.6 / 28.4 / 31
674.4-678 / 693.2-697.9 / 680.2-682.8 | 0.17 nm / 29.2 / 28.3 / 33.1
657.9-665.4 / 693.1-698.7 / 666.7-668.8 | 0.14 nm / 33.4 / 31.2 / 33.1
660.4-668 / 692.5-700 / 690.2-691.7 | 0.13 nm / 32.7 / 30.1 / 33.1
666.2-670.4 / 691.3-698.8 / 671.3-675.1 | 0.27 nm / 31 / 29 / 32.5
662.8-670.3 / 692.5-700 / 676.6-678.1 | 0.11 nm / 31.8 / 29.9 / 33.1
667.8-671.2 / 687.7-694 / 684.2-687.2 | 0.23 nm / 30.6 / 27.8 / 29.9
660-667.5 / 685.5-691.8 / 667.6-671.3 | 0.15 nm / 32.9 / 30.7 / 28.6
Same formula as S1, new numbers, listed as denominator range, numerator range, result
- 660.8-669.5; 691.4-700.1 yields 1.11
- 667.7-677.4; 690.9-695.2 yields 1.13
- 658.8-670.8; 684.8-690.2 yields 0.93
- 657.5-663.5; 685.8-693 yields 0.94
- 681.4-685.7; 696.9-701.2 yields 1.23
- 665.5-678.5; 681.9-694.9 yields 1.03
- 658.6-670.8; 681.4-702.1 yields 1.03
